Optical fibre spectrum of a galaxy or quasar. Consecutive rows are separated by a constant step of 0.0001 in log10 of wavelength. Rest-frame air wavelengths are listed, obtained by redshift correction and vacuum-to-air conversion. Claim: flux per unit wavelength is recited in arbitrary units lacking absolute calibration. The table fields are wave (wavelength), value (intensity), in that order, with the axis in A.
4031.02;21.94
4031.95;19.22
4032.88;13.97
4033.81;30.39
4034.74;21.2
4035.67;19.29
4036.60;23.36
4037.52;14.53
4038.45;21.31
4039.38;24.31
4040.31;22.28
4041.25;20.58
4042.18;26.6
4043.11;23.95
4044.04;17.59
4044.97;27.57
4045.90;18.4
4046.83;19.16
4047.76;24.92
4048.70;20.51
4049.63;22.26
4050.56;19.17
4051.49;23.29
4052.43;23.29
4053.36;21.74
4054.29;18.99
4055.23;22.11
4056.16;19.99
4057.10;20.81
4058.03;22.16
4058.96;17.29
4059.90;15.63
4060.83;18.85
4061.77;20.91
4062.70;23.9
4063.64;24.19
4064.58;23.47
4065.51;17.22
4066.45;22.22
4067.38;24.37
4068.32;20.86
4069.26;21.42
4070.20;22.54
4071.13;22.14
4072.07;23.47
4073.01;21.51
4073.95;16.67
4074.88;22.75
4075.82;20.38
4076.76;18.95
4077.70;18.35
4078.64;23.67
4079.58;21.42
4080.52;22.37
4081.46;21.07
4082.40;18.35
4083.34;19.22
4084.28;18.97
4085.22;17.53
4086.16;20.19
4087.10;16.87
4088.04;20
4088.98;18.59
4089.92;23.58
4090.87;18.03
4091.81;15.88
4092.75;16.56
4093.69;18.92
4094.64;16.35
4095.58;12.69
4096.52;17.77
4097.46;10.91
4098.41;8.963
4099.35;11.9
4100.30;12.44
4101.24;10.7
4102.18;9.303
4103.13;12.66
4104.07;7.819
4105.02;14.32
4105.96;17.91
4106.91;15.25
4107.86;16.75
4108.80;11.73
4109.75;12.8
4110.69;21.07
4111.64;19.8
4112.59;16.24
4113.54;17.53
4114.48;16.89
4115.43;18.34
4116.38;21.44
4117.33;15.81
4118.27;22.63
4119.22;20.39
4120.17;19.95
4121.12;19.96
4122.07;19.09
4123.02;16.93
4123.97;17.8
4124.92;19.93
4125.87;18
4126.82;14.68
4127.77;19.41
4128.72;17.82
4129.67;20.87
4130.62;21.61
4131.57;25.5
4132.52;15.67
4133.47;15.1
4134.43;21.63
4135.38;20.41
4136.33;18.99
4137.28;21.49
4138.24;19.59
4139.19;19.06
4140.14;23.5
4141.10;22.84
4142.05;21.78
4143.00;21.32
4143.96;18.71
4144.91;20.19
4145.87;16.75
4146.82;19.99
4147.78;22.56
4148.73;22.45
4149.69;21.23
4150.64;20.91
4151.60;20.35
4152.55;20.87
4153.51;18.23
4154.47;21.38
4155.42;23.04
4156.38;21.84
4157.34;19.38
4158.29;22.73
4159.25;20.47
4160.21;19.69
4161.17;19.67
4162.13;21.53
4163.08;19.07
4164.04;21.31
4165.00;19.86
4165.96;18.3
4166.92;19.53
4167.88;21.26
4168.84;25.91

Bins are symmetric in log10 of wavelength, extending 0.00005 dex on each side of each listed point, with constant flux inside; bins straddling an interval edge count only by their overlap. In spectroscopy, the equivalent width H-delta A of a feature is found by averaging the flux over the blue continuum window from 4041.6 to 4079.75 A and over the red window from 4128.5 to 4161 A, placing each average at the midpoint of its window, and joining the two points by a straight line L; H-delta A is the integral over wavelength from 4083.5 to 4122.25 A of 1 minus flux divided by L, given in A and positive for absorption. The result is 8.29 A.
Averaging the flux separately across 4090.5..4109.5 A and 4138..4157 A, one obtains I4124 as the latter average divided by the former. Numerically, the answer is 1.5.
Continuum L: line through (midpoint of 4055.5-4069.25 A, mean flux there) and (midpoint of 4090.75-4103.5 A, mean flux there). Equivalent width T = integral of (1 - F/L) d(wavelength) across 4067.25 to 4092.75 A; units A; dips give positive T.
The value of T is -4.5 A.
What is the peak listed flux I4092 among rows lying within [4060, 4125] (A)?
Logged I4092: 24.37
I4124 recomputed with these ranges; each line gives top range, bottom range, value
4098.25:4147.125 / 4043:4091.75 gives 0.86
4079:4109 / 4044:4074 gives 0.76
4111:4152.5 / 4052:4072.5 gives 0.93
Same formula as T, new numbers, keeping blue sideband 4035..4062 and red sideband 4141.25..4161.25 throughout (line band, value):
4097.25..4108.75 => 4.7 A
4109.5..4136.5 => 2.5 A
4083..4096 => 1.7 A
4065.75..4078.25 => -0.1 A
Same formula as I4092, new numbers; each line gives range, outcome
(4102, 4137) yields 25.5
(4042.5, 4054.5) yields 27.57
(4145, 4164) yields 23.04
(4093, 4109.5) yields 18.92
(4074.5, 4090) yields 23.67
